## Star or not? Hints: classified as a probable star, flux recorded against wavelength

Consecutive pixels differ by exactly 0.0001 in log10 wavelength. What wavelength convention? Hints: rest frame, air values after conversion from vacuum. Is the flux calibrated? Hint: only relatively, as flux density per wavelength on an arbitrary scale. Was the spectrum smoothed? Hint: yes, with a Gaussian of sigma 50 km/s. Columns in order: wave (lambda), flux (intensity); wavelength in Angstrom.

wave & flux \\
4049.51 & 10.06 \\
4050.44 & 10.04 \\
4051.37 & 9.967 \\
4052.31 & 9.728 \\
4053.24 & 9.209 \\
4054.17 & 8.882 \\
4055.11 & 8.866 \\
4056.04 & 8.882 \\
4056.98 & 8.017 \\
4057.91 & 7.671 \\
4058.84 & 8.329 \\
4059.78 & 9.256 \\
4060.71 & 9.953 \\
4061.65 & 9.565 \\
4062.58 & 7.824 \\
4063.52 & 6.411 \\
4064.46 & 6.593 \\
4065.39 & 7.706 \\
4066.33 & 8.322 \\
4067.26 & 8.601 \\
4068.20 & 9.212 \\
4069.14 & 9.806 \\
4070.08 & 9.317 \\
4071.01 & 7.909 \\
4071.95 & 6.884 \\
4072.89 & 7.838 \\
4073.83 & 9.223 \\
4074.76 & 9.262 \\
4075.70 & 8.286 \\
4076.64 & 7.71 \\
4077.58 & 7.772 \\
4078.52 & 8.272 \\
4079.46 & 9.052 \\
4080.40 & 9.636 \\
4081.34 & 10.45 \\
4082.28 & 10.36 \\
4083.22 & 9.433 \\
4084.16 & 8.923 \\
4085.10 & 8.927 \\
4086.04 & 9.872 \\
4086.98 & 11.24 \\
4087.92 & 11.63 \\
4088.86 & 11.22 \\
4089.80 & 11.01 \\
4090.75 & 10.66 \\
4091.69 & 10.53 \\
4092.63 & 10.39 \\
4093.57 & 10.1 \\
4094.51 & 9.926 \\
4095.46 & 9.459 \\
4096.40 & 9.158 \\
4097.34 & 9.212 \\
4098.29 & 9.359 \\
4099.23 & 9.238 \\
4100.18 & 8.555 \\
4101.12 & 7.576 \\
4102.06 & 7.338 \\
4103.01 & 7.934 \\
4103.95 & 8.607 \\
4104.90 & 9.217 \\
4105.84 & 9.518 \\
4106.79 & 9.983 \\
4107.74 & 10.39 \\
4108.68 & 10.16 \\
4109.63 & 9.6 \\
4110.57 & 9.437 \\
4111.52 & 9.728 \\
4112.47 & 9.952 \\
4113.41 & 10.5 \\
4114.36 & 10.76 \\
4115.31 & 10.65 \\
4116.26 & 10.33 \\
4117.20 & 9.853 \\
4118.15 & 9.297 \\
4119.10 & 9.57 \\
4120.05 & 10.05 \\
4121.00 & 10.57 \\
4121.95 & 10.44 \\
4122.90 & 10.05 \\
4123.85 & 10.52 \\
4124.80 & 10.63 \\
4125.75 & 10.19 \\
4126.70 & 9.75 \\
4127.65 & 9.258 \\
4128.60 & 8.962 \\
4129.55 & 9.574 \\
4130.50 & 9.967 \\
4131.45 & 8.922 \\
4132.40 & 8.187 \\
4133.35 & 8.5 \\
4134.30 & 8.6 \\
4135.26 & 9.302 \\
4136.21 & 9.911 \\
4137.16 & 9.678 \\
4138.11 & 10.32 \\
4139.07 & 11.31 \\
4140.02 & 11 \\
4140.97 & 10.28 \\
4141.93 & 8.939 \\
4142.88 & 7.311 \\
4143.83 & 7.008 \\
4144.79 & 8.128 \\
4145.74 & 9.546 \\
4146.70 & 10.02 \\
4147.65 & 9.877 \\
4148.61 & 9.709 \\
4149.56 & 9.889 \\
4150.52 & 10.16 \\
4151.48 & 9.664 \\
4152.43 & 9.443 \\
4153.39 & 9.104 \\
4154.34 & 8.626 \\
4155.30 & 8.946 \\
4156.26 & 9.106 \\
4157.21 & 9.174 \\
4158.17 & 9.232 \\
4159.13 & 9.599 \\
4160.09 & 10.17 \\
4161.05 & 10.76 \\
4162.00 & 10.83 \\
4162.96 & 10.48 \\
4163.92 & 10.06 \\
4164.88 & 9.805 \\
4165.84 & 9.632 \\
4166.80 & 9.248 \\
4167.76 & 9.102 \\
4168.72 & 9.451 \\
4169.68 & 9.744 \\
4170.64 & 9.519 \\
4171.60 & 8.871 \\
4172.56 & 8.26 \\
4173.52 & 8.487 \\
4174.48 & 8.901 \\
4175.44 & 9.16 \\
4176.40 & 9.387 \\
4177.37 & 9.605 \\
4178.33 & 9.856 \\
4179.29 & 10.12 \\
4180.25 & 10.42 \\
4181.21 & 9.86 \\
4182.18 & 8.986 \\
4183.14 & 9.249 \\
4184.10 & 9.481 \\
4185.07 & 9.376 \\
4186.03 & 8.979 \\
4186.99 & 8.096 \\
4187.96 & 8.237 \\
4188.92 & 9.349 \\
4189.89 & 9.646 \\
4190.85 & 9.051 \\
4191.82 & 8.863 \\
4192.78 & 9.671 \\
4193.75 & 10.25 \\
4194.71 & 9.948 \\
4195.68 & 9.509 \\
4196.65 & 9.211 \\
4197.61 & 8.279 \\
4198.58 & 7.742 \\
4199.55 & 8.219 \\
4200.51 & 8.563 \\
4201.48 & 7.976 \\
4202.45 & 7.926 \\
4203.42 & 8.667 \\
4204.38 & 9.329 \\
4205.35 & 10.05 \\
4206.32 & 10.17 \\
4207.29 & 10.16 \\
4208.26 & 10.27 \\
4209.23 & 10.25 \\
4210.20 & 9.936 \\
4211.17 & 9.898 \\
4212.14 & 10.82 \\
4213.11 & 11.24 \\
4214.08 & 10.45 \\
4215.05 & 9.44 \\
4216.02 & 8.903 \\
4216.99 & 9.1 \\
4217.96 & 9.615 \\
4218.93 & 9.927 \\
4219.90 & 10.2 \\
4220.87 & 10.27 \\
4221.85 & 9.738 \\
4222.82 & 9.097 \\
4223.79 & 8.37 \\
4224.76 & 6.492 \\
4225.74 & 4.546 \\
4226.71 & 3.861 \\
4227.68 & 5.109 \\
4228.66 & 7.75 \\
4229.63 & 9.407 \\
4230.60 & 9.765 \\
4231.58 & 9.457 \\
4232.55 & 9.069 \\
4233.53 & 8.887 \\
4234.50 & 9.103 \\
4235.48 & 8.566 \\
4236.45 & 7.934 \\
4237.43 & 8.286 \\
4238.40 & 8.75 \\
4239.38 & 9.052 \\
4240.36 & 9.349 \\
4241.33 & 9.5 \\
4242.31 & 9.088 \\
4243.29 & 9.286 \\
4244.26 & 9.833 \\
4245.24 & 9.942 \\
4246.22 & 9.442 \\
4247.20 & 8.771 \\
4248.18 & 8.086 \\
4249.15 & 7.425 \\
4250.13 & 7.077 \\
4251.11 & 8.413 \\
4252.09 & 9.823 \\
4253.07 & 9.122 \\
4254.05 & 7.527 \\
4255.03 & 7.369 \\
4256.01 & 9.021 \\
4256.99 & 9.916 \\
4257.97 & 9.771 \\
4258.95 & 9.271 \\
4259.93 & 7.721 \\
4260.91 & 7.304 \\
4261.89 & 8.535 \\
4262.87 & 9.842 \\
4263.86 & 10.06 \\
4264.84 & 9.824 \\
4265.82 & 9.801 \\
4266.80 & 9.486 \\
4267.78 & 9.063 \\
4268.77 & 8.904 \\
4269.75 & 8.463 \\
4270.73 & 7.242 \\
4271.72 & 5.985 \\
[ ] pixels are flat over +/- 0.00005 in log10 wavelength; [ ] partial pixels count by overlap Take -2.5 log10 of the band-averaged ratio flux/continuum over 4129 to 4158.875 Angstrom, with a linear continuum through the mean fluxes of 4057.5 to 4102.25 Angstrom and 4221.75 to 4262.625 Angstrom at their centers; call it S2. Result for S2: -0.06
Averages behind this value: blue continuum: 9.08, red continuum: 8.45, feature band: 9.34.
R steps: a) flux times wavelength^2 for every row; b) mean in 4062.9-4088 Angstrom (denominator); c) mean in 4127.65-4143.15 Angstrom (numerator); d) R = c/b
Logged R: 1.1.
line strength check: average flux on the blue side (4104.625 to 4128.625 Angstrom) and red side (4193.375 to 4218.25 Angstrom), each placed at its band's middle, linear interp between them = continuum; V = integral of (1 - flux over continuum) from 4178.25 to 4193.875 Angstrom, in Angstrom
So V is 0.37 Angstrom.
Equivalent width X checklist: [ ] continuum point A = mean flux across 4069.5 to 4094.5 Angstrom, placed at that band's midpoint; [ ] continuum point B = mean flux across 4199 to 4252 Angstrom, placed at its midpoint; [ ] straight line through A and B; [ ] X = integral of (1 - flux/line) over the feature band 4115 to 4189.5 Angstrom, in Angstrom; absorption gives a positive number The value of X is -2.60 Angstrom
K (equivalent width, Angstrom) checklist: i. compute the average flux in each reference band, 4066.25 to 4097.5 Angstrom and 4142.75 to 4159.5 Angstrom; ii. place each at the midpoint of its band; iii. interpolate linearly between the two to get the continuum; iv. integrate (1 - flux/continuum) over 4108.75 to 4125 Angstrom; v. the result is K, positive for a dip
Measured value -1.42 Angstrom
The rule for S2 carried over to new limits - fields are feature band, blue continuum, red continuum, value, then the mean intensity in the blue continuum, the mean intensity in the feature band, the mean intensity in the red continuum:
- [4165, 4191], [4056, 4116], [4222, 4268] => -0.051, 9.2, 9.27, 8.59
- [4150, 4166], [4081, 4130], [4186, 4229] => -0.037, 9.81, 9.69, 8.96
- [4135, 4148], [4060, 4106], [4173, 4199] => -0.035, 9.08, 9.48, 9.25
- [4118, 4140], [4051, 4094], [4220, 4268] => -0.093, 9.1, 9.75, 8.65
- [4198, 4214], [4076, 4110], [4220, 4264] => -0.081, 9.5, 9.47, 8.56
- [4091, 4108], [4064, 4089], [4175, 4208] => -0.026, 8.99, 9.25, 9.22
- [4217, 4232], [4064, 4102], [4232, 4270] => 0.086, 9.2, 8.26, 8.89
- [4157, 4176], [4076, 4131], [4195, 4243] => -0.029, 9.69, 9.53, 8.93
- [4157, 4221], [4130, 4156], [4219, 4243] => -0.072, 9.34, 9.48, 8.43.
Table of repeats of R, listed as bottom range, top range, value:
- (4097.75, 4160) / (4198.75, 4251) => 0.98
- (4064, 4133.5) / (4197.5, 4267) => 1.01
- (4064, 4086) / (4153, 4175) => 1.13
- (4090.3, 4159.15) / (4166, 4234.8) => 0.99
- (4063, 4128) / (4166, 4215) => 1.04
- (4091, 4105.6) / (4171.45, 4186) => 1.06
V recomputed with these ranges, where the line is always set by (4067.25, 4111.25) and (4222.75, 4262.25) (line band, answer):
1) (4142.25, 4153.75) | -0.22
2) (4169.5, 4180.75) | -0.69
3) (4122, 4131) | -0.78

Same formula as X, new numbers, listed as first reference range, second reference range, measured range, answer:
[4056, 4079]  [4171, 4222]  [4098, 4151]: -4.44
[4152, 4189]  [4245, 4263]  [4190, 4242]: -0.06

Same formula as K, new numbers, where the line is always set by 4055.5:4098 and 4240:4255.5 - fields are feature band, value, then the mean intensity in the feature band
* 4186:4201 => -0.2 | 8.98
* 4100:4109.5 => 0.1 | 8.97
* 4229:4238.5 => -0.1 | 8.92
